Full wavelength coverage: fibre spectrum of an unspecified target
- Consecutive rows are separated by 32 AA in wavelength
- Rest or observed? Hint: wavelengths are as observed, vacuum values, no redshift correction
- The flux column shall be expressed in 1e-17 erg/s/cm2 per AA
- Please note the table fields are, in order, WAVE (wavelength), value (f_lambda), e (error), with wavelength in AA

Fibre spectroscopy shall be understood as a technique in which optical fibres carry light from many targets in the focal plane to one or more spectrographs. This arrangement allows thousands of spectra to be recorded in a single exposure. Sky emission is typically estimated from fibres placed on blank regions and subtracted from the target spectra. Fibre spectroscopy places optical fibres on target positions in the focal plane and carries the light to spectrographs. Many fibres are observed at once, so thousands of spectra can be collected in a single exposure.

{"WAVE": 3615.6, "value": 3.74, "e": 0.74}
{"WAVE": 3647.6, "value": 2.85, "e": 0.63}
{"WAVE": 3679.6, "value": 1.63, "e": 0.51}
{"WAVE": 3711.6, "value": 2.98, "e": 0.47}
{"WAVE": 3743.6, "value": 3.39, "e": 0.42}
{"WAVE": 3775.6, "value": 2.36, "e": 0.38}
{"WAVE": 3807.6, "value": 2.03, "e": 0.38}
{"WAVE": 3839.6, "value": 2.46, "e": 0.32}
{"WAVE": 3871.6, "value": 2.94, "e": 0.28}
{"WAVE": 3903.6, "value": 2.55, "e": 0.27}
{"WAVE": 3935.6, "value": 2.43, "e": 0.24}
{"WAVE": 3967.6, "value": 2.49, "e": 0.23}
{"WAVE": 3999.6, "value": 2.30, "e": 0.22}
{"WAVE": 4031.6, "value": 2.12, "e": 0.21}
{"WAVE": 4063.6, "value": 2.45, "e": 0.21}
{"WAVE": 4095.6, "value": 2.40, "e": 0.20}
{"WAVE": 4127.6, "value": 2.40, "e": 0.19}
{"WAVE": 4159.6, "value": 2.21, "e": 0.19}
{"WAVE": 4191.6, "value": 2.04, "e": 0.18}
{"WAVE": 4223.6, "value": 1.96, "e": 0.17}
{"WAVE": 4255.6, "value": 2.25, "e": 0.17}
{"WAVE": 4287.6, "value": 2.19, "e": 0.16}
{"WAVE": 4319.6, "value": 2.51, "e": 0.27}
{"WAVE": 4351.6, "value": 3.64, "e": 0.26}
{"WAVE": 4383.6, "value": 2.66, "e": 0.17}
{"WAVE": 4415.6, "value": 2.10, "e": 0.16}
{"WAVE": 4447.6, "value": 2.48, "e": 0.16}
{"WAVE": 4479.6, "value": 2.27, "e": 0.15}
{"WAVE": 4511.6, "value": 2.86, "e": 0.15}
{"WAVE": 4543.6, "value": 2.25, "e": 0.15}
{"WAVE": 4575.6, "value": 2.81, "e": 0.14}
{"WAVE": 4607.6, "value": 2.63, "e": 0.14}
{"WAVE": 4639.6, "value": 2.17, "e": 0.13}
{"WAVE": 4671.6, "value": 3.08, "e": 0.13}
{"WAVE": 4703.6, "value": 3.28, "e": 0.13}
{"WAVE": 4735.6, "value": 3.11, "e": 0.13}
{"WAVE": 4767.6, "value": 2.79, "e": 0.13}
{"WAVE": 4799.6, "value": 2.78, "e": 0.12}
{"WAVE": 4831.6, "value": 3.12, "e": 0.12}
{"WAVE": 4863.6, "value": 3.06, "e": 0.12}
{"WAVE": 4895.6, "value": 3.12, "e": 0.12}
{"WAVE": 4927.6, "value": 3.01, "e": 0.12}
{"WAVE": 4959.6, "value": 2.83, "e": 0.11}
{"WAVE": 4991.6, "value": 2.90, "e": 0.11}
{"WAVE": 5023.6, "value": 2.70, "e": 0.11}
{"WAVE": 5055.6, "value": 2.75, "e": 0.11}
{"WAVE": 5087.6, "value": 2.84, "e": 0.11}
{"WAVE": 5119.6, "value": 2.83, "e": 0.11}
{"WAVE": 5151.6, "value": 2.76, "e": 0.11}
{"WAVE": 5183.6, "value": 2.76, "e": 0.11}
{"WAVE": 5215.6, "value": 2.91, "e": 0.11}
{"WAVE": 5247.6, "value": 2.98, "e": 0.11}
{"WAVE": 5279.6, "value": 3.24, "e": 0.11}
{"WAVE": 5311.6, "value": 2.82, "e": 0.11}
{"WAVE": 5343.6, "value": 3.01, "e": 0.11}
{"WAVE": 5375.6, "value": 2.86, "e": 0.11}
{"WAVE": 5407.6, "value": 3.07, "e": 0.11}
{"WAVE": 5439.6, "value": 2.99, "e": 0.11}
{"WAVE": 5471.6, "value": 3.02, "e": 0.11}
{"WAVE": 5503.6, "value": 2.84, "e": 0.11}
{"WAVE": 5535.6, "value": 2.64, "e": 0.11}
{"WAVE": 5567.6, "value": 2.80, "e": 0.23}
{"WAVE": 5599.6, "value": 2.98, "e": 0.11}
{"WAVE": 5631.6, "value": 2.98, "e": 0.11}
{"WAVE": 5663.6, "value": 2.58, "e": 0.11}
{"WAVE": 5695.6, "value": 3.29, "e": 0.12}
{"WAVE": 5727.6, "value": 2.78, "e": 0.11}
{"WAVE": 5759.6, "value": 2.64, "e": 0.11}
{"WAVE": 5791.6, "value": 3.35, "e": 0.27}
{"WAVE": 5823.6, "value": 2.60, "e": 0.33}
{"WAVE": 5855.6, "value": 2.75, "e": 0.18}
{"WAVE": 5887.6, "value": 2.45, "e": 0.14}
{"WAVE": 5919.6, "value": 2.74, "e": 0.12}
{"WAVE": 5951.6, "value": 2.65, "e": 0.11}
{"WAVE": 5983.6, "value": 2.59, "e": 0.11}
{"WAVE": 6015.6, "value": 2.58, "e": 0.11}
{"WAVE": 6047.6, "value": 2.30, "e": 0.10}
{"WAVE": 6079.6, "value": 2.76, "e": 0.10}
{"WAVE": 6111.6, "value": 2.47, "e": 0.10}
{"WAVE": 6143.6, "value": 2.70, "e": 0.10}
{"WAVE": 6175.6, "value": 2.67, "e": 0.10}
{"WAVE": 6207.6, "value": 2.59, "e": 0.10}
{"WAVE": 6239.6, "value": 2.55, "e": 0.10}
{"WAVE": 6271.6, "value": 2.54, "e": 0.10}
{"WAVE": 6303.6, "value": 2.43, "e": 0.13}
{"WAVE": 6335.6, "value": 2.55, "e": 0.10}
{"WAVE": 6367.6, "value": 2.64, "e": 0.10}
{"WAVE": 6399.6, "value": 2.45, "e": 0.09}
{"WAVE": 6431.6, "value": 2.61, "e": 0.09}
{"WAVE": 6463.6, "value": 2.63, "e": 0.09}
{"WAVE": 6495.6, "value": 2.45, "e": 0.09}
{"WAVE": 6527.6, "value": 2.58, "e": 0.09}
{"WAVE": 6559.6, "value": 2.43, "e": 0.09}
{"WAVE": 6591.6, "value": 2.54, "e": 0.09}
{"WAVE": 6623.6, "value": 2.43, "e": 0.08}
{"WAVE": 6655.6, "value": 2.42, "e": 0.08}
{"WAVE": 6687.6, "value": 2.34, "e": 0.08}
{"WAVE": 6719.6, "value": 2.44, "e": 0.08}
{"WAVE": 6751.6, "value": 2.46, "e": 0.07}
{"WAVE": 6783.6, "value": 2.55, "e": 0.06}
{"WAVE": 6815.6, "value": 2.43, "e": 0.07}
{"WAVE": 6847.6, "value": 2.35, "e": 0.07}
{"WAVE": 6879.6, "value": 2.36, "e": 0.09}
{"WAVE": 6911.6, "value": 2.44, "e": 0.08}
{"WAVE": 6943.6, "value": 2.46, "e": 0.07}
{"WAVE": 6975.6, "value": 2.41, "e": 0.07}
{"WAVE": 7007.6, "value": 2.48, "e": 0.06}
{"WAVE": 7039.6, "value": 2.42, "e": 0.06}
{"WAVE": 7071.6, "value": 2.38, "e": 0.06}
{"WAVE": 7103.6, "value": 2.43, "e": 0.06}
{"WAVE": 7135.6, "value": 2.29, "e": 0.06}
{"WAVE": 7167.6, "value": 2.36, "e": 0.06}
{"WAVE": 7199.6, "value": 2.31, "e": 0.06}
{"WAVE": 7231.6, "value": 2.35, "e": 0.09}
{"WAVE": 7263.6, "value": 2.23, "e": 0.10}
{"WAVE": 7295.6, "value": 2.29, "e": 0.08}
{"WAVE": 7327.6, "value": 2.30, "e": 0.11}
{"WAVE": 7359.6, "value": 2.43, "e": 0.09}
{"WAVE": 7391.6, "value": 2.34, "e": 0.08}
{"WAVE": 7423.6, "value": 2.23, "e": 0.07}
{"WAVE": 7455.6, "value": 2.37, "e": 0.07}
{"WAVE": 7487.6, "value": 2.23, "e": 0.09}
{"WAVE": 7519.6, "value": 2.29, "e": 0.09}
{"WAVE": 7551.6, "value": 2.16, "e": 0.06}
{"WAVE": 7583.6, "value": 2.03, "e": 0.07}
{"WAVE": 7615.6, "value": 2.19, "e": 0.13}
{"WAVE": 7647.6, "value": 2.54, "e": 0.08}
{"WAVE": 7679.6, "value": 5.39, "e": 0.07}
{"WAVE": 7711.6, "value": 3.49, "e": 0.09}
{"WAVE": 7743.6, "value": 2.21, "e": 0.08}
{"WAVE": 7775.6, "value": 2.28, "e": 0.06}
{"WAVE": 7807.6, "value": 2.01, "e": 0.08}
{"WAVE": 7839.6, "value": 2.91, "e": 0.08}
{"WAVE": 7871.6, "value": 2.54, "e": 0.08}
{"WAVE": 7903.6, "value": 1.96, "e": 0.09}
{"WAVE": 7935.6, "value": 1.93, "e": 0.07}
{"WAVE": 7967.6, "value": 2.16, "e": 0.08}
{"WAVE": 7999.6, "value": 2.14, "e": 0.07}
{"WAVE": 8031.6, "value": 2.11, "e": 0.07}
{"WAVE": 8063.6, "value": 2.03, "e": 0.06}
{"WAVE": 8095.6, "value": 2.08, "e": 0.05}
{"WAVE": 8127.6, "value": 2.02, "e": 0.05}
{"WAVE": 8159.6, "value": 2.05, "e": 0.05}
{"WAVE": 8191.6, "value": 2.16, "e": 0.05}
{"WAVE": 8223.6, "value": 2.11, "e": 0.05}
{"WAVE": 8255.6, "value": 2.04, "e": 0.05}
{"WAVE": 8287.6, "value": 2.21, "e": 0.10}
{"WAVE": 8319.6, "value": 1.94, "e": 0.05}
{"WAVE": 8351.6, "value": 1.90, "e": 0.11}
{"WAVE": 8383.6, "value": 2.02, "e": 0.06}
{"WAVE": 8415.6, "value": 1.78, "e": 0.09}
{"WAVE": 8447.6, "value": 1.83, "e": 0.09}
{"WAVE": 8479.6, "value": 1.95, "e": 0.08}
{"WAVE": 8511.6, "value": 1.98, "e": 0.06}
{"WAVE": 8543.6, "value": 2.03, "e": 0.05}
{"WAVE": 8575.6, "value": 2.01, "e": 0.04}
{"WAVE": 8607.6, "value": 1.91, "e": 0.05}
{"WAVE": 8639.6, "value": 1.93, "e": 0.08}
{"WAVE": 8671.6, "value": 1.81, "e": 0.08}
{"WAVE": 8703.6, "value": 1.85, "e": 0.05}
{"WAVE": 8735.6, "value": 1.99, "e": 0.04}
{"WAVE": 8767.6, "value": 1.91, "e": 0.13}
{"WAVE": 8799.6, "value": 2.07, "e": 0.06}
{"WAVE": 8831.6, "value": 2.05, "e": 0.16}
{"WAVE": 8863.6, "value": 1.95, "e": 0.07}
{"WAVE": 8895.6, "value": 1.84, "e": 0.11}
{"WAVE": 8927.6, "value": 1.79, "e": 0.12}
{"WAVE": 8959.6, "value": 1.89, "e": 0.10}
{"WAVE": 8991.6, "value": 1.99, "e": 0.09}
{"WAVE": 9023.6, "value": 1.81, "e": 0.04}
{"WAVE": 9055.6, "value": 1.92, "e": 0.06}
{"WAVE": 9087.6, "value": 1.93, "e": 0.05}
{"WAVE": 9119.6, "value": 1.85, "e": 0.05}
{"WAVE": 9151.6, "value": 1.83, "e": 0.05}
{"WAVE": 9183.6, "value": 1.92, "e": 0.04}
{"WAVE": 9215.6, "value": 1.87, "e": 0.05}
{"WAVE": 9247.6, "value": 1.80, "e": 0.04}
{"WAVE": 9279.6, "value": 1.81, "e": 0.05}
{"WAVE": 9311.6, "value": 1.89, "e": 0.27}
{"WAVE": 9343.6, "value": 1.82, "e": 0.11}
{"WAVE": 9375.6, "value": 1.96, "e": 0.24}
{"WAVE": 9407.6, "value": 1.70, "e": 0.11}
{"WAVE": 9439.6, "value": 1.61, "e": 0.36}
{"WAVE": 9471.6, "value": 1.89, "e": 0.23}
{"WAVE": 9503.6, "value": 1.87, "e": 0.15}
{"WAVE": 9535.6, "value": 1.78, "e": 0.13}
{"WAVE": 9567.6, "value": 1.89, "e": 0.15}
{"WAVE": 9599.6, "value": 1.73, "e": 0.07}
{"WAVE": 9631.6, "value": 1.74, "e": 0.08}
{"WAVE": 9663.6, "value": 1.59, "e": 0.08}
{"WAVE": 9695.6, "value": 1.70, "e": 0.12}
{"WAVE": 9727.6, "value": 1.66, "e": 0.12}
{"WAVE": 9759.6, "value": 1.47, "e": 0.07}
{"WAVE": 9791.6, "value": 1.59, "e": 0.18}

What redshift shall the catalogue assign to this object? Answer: 0.169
